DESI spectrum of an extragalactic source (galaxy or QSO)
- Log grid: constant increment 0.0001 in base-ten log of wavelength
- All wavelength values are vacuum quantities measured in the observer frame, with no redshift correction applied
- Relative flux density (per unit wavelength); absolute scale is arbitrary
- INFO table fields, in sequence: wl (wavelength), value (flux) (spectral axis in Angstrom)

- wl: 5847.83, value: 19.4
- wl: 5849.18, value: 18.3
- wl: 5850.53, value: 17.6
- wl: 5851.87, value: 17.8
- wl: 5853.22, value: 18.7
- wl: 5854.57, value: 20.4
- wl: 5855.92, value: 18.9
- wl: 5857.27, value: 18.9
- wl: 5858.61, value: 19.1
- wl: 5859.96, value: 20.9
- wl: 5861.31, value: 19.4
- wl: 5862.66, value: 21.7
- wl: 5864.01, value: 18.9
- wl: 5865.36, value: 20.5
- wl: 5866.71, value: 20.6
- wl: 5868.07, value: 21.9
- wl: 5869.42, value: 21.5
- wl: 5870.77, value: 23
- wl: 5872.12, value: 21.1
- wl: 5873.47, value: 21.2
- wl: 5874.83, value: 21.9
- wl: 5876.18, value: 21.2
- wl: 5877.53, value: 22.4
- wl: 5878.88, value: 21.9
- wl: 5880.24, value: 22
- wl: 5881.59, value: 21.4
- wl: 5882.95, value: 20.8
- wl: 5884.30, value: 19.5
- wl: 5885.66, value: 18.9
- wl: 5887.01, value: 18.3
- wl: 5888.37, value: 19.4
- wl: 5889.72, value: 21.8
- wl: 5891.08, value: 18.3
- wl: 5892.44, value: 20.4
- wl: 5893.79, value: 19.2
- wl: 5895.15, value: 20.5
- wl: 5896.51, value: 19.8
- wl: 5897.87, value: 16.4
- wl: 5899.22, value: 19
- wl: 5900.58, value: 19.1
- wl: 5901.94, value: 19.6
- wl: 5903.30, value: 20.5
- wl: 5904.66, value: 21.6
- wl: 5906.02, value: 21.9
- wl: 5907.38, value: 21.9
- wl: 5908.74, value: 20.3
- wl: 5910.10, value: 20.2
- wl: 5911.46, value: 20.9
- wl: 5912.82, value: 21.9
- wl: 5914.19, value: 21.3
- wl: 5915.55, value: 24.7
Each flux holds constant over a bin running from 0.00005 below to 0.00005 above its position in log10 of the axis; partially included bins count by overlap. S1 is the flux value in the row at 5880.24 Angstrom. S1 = 22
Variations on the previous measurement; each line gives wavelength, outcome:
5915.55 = 24.7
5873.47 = 21.2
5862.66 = 21.7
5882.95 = 20.8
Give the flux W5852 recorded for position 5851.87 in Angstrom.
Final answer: 17.8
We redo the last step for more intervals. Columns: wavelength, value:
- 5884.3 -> 19.5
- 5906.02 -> 21.9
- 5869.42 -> 21.5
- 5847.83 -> 19.4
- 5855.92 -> 18.9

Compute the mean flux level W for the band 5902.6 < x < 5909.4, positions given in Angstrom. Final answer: 21.2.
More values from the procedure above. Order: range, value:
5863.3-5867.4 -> 20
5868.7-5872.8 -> 21.9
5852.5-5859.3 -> 19.2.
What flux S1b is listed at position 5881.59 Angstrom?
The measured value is 21.4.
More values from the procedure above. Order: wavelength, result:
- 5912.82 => 21.9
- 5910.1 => 20.2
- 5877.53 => 22.4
